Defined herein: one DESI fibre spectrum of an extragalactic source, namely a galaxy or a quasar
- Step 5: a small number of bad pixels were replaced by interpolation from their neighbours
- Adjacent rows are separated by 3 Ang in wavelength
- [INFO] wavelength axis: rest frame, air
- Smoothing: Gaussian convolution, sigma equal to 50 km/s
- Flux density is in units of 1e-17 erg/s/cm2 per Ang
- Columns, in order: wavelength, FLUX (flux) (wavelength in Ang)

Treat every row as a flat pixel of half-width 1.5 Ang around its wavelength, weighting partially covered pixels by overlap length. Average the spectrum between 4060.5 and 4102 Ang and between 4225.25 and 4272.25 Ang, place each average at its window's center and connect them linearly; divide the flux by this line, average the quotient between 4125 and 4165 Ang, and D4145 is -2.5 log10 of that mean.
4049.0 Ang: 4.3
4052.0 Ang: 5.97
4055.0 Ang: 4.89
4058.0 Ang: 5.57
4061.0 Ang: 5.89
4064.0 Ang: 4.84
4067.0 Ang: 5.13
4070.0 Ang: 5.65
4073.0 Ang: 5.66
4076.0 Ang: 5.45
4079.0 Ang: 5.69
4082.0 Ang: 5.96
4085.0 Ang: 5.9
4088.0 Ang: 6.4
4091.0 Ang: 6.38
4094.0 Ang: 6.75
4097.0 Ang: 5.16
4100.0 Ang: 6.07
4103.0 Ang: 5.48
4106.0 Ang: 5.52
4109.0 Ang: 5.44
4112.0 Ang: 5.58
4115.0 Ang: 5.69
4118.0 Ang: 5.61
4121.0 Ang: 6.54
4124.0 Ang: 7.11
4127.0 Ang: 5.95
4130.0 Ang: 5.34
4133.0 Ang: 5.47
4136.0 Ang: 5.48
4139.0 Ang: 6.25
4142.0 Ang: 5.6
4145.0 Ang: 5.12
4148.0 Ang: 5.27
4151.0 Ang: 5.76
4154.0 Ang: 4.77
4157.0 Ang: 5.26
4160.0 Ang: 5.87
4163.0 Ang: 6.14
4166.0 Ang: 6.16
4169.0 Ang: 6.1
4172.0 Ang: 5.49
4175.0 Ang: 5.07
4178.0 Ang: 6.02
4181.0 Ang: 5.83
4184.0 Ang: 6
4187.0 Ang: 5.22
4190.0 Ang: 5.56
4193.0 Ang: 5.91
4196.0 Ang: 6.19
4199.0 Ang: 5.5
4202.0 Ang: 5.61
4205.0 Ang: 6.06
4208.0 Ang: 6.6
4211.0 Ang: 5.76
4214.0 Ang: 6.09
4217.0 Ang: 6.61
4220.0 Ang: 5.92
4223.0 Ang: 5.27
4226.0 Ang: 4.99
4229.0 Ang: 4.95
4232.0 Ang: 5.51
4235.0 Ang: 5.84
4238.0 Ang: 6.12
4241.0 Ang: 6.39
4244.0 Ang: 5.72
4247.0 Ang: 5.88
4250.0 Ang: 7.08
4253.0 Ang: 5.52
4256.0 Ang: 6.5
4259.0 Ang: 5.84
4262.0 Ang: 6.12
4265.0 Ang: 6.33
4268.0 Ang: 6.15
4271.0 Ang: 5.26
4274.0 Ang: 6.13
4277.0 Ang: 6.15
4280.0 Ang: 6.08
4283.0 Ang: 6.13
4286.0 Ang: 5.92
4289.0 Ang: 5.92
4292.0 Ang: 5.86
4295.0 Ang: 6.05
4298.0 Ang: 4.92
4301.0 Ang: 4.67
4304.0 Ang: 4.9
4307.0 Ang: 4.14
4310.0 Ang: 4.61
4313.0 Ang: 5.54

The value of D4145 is 0.05 mag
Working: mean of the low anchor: 5.77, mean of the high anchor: 5.91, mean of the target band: 5.59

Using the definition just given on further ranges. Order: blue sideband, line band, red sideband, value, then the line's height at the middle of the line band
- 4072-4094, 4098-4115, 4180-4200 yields 0.060 mag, 5.93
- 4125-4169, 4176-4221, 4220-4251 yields -0.039 mag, 5.71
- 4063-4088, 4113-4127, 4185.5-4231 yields -0.098 mag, 5.65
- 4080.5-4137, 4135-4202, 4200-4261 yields 0.045 mag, 5.9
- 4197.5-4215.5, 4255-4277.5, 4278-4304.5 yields -0.058 mag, 5.73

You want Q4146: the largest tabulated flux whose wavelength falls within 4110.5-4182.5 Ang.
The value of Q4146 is 7.11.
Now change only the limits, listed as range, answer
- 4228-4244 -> 6.39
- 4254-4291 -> 6.5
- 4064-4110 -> 6.75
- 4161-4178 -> 6.16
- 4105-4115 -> 5.69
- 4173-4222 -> 6.61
